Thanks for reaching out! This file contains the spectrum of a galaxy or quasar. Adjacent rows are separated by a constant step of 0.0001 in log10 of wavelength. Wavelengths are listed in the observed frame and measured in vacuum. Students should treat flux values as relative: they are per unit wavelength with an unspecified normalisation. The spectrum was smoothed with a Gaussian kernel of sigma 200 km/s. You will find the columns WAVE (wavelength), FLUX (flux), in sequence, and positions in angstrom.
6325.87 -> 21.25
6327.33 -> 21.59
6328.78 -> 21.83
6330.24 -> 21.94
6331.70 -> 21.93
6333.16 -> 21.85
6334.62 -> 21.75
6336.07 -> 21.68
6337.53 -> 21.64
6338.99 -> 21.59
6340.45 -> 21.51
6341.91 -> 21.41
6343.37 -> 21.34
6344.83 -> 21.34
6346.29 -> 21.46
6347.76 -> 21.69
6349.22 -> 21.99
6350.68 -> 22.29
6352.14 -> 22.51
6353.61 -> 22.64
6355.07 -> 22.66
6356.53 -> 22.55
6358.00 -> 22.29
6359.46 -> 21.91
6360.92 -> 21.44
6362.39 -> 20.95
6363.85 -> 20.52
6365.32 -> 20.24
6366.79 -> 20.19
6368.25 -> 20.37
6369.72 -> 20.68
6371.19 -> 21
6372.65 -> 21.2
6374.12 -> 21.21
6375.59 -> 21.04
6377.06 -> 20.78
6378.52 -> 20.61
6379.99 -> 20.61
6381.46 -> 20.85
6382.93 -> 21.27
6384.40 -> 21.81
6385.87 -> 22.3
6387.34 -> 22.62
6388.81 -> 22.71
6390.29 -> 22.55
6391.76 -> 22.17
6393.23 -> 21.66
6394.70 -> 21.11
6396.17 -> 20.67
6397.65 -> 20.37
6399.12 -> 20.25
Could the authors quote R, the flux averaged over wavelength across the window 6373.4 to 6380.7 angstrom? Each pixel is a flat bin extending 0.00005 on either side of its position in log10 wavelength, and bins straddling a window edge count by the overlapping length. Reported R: 20.9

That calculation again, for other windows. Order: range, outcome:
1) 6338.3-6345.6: 21.4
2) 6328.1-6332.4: 21.9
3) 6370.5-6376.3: 21.1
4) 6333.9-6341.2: 21.7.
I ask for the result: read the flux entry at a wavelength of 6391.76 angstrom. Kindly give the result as 22.17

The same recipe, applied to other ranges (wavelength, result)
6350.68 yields 22.29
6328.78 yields 21.83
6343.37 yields 21.34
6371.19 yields 21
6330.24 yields 21.94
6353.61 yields 22.64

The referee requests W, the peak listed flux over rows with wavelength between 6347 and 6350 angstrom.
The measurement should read 21.99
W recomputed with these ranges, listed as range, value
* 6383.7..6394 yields 22.71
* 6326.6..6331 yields 21.94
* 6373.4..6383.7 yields 21.27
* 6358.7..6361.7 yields 21.91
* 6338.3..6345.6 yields 21.59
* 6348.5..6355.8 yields 22.66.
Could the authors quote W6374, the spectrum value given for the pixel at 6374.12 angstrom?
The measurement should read 21.21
